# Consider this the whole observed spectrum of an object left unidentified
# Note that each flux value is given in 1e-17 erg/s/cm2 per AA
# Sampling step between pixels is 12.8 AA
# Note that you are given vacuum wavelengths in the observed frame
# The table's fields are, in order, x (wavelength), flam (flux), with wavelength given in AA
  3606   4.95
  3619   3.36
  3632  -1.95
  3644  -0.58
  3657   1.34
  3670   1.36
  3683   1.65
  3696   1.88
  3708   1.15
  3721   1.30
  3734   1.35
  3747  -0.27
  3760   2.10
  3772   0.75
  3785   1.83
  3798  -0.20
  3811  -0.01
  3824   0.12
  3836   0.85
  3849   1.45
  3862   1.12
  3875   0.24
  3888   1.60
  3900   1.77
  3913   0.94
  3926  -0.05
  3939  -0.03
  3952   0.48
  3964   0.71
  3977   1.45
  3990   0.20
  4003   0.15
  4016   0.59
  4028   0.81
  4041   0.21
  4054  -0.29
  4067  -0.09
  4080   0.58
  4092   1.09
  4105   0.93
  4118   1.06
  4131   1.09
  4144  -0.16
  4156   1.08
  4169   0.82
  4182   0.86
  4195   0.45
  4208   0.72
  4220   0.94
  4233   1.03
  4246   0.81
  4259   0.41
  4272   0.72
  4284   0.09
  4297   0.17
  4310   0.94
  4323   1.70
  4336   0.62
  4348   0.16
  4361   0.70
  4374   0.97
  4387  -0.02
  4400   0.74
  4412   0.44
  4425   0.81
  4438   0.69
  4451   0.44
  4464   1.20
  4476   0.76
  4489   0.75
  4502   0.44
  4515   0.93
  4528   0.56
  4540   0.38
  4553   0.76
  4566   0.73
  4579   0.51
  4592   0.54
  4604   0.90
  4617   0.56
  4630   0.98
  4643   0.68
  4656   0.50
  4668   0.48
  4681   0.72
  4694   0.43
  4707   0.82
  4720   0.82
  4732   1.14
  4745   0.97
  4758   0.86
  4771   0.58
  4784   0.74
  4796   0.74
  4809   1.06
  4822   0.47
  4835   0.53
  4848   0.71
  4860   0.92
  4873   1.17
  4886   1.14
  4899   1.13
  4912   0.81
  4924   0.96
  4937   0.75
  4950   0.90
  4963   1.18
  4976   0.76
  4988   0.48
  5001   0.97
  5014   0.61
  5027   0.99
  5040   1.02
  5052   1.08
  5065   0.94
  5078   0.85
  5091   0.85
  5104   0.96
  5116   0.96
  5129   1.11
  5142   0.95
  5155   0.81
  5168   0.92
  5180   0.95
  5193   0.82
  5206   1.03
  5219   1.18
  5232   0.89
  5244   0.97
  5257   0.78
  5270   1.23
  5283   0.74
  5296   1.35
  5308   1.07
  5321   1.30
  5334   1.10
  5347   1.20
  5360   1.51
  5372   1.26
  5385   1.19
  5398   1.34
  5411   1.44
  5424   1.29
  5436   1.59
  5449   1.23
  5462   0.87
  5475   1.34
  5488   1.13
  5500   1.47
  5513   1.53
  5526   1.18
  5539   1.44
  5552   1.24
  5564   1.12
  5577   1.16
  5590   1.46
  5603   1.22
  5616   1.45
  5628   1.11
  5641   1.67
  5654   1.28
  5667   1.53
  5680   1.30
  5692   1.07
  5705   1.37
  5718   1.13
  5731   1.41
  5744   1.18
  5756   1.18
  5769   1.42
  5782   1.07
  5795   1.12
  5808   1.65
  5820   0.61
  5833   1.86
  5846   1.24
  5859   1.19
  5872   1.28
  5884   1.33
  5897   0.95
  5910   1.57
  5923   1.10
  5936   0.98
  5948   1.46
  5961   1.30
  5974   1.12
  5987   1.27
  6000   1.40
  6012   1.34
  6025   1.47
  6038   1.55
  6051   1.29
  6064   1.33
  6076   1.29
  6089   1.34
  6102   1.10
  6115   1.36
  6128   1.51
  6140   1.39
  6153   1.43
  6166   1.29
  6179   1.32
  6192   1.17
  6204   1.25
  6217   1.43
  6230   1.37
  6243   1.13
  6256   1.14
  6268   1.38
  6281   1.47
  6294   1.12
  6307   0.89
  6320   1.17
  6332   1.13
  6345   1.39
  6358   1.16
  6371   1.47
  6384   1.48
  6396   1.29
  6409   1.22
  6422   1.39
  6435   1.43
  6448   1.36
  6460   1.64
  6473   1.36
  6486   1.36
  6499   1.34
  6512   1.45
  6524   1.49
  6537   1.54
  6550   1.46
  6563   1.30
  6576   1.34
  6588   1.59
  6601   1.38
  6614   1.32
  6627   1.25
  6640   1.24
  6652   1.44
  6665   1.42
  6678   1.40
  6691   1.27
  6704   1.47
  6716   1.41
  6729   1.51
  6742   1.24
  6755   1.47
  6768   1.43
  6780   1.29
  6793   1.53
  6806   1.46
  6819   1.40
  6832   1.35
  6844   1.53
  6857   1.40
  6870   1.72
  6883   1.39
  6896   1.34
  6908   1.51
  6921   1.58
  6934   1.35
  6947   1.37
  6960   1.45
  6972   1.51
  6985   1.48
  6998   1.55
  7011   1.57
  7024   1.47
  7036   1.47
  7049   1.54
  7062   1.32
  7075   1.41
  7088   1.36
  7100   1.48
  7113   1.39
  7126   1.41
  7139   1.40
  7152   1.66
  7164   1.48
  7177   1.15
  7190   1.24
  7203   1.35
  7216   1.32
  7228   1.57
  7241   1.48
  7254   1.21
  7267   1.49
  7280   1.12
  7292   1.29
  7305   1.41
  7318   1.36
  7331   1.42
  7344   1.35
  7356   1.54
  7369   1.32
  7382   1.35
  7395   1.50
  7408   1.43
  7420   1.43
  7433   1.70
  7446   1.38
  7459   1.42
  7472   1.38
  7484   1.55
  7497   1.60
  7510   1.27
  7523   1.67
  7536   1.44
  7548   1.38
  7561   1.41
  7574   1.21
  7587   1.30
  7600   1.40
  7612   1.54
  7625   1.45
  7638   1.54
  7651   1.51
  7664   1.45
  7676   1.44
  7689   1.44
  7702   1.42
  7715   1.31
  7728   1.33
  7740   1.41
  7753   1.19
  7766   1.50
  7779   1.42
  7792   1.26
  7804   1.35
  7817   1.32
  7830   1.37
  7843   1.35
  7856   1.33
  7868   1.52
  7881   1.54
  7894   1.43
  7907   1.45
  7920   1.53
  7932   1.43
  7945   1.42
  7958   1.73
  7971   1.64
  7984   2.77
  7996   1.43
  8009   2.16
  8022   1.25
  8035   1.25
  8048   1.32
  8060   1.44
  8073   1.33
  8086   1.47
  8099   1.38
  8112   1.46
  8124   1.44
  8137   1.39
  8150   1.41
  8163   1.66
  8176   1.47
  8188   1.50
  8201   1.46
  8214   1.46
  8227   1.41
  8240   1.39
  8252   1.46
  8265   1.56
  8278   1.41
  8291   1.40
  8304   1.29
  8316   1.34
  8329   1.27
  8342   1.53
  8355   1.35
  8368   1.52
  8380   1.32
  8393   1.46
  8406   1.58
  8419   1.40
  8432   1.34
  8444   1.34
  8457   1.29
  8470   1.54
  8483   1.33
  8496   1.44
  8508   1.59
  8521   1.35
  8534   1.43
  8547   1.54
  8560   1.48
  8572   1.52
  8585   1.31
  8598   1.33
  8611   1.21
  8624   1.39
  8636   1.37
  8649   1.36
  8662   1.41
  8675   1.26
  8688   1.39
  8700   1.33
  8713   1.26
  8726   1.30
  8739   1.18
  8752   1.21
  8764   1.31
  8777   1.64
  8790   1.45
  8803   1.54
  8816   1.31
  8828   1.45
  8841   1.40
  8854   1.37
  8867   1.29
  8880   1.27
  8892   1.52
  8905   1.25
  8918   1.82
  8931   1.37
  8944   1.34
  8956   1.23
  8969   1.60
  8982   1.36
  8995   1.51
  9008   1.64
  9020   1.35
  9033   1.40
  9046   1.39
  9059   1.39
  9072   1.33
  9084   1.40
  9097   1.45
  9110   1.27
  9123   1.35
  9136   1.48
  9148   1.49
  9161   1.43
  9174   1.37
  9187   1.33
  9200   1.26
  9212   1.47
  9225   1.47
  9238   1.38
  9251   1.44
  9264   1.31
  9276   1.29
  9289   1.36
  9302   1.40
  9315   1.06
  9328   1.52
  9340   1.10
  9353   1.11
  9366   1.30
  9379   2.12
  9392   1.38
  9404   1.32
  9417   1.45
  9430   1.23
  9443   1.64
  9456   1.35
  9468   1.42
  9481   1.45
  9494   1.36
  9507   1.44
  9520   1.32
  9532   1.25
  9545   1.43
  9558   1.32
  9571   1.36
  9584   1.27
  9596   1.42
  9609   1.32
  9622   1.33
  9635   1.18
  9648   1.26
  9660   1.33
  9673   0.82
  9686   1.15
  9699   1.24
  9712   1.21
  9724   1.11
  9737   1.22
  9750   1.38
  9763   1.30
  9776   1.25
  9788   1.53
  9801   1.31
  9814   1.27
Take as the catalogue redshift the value 0.216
